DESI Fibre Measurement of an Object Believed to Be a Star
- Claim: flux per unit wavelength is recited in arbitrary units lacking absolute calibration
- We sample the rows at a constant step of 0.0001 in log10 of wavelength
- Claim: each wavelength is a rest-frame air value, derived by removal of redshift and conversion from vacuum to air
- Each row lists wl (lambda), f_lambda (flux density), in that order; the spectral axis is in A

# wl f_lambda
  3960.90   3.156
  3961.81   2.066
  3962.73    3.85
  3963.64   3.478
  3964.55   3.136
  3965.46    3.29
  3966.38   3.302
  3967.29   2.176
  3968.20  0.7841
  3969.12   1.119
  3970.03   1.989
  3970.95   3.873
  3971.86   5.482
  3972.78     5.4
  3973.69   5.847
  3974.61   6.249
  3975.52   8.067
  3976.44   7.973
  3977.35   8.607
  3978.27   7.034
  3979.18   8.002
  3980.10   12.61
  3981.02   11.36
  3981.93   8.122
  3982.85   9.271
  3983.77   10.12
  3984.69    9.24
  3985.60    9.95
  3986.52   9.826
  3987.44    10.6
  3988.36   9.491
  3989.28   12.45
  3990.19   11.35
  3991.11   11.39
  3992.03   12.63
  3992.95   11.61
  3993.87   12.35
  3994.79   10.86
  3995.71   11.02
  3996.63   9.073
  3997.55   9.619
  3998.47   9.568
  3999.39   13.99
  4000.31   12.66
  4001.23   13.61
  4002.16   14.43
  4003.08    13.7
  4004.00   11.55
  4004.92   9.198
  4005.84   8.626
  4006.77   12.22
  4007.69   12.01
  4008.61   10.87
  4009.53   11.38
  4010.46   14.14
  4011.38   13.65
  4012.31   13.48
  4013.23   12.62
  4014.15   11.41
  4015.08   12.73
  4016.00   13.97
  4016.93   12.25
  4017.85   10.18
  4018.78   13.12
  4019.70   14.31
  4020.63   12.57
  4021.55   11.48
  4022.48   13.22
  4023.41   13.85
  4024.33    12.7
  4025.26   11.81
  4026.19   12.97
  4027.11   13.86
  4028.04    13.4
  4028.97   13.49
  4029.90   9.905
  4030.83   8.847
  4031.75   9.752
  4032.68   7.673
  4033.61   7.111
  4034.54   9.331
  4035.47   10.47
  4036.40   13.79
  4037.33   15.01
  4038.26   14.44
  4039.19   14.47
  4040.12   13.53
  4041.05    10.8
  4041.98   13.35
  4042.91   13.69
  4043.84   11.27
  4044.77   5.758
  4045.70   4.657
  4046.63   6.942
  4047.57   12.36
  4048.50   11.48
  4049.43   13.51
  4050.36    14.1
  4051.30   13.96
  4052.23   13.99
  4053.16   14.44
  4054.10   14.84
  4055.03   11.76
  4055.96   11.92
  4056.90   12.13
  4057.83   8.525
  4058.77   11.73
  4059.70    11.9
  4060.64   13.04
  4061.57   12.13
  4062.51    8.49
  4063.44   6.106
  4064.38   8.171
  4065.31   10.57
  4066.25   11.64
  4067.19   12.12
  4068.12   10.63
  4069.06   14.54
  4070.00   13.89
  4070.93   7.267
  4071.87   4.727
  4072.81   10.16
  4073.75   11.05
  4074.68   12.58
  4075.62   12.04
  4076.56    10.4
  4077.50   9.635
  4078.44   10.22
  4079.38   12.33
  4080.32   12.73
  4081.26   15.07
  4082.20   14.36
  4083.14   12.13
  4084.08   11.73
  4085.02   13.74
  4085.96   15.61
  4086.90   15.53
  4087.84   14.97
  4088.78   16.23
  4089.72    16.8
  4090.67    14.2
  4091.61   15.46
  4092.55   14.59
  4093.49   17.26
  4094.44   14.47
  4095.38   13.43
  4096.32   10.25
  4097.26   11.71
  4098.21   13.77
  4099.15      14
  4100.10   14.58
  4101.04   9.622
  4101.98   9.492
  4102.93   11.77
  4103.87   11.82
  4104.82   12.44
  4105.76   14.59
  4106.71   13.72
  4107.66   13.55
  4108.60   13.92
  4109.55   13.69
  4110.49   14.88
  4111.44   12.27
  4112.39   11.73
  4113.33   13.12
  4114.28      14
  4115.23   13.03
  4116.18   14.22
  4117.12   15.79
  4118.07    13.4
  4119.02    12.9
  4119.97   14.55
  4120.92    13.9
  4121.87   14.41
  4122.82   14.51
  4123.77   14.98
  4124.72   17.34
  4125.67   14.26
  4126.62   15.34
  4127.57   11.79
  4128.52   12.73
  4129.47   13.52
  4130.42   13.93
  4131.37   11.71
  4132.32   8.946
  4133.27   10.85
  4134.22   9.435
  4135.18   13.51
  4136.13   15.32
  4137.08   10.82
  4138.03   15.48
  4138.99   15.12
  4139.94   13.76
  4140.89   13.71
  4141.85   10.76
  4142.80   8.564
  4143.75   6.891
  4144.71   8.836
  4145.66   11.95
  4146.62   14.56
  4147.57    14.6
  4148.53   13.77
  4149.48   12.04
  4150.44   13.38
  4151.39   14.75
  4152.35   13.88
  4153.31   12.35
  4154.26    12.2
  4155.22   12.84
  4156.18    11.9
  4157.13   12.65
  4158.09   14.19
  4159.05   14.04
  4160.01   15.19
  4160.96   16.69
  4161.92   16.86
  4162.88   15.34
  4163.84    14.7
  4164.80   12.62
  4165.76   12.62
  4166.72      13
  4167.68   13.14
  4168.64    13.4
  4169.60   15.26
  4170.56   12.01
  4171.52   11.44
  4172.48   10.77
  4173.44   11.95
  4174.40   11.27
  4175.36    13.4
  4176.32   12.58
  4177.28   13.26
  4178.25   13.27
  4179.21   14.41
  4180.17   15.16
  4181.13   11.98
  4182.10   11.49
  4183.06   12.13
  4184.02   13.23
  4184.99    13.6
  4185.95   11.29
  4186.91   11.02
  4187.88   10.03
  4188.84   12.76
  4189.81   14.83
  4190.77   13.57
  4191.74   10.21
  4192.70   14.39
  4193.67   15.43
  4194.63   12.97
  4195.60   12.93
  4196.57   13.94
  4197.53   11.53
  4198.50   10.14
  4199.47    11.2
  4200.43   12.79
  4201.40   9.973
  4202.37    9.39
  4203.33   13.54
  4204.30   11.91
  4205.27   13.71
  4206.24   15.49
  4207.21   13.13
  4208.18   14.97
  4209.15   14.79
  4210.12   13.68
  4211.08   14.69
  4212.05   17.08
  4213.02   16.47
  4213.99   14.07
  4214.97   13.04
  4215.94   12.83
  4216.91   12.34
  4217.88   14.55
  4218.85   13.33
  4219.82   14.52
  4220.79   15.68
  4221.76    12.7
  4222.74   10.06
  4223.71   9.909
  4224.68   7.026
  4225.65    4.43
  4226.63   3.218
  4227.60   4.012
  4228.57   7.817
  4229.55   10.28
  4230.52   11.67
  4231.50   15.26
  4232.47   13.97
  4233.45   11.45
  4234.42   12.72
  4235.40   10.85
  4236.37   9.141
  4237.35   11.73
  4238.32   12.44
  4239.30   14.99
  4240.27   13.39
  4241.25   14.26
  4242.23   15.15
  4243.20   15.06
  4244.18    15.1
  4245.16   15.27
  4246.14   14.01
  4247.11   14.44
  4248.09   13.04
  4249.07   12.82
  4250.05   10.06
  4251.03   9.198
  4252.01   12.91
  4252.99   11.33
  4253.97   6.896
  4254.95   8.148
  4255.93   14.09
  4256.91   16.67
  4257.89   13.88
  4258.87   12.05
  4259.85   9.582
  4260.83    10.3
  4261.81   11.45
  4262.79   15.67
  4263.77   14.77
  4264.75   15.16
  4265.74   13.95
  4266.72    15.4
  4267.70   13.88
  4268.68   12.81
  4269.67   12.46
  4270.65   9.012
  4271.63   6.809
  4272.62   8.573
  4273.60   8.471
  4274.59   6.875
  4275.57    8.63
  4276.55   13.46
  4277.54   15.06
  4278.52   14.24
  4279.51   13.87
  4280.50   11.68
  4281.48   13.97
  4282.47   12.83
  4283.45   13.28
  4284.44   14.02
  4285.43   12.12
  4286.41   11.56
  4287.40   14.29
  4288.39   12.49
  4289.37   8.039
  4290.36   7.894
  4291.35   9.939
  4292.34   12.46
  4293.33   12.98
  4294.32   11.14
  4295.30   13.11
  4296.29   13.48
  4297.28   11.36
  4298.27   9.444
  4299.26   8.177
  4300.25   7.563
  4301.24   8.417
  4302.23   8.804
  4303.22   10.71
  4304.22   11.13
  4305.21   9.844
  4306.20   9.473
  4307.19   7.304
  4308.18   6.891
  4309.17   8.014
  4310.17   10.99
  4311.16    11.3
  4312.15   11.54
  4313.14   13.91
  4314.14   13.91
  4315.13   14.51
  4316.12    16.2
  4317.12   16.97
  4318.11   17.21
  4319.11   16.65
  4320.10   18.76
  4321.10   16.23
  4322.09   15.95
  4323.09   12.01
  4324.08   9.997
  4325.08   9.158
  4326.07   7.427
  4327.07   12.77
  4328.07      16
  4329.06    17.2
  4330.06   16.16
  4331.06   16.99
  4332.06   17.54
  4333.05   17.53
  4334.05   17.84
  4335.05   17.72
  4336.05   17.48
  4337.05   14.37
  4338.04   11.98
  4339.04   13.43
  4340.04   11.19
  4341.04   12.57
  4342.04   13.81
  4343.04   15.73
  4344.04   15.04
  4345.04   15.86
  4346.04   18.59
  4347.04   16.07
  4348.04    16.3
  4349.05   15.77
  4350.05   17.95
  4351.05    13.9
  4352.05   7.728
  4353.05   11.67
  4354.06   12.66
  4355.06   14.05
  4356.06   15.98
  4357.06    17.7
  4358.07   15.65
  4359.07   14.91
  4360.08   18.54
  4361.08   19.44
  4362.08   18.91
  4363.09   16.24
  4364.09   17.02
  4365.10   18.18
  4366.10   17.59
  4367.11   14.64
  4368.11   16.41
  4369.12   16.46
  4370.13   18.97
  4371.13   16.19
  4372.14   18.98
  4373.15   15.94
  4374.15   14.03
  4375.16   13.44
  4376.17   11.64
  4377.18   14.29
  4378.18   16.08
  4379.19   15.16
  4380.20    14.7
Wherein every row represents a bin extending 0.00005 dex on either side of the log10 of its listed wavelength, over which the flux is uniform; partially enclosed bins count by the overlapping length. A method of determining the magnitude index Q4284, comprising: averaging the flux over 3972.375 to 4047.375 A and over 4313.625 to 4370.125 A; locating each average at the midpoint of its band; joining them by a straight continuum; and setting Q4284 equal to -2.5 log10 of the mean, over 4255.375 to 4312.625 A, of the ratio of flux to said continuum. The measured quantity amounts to 0.27 mag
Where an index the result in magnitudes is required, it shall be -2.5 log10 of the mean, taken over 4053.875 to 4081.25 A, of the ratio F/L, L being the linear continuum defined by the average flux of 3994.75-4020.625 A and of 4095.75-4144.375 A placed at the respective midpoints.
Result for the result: 0.14 mag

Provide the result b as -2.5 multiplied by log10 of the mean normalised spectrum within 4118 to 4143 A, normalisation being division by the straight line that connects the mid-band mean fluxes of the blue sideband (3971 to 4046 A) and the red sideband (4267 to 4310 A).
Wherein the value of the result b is -0.20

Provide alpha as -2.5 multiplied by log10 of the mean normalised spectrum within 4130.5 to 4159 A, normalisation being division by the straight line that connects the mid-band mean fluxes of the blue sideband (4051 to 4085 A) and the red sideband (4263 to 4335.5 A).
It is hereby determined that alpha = -0.05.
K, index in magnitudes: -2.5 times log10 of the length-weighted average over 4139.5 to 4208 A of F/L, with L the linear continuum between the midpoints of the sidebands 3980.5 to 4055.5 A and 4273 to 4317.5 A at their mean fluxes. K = -0.12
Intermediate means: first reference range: 11.7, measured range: 12.8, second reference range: 11.4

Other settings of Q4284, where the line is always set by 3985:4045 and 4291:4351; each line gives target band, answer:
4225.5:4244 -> 0.14 mag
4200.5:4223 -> -0.07 mag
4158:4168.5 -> -0.15 mag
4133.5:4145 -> 0.05 mag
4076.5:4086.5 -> -0.04 mag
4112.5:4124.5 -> -0.14 mag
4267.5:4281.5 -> 0.17 mag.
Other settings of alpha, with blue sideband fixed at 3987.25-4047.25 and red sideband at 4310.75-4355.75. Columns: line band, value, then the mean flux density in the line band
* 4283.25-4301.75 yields 0.27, 11.1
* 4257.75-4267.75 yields 0.06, 13.2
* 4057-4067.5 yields 0.16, 10.4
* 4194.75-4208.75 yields 0.08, 12.5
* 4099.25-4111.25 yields -0.03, 12.9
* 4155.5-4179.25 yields -0.03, 13.4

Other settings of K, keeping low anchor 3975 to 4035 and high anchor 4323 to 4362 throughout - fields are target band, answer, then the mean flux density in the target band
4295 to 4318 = 0.29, 11.1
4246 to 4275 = 0.18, 11.8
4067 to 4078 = 0.12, 10.7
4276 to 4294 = 0.15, 12.4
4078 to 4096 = -0.17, 14.2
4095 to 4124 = -0.07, 13.2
